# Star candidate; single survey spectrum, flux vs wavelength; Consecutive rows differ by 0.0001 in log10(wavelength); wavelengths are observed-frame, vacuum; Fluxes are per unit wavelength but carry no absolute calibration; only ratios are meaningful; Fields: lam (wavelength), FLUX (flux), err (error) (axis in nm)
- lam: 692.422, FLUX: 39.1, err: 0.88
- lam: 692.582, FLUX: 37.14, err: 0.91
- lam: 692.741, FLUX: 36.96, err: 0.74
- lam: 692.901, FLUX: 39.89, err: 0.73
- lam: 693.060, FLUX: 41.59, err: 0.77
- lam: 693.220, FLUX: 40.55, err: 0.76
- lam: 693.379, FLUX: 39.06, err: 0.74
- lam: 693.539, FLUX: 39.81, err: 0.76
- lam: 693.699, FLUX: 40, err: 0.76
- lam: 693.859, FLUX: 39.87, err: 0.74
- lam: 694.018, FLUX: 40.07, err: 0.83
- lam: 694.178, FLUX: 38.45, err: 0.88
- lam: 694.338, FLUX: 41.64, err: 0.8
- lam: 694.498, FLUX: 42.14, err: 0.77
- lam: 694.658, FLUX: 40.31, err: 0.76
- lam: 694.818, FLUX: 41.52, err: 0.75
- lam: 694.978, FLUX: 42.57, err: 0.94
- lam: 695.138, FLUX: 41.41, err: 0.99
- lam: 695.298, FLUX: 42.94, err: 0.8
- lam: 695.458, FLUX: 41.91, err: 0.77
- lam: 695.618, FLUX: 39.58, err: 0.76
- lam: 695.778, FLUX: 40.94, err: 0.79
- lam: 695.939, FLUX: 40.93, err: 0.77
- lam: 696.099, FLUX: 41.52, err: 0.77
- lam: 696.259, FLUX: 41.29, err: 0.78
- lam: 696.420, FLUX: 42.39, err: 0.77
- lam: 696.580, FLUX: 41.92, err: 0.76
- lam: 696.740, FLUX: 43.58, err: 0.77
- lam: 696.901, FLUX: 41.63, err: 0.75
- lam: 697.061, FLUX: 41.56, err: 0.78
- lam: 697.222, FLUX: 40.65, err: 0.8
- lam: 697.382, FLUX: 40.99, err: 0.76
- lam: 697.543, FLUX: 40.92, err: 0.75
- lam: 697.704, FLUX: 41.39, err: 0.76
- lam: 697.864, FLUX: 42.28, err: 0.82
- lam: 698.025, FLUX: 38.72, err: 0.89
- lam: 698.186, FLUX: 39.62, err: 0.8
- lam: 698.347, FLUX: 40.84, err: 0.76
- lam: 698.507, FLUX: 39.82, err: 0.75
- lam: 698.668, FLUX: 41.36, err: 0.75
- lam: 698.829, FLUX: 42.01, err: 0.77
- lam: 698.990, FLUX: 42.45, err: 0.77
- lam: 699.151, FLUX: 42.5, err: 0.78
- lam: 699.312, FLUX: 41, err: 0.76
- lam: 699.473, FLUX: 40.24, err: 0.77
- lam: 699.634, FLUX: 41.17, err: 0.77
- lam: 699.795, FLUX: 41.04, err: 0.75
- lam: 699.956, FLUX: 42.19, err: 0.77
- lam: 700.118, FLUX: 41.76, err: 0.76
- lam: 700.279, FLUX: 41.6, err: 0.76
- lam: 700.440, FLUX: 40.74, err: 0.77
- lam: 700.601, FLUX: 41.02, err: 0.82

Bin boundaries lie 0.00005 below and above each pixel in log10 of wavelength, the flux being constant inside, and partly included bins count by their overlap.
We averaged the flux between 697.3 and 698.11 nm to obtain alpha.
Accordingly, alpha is 40.8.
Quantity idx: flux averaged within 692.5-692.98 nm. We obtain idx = 38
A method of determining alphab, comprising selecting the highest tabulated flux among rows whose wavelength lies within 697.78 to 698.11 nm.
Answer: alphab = 42.28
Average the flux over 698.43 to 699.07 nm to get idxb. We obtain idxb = 41.4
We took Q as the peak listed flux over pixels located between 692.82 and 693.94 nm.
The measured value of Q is 41.59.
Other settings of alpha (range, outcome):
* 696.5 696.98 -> 42.4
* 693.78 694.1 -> 40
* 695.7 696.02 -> 40.9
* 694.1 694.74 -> 40.6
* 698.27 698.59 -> 40.4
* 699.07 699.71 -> 41.2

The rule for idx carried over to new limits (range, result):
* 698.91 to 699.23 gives 42.5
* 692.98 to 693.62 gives 40.3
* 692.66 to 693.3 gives 39.8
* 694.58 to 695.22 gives 41.5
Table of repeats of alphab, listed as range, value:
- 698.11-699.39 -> 42.5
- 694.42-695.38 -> 42.94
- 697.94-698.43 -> 40.84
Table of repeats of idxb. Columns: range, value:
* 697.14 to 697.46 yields 40.8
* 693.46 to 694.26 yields 39.6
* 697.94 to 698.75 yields 40.1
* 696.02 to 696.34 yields 41.4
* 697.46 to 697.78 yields 41.1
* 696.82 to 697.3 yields 41.2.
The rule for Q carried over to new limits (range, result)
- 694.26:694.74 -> 42.14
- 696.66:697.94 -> 43.58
